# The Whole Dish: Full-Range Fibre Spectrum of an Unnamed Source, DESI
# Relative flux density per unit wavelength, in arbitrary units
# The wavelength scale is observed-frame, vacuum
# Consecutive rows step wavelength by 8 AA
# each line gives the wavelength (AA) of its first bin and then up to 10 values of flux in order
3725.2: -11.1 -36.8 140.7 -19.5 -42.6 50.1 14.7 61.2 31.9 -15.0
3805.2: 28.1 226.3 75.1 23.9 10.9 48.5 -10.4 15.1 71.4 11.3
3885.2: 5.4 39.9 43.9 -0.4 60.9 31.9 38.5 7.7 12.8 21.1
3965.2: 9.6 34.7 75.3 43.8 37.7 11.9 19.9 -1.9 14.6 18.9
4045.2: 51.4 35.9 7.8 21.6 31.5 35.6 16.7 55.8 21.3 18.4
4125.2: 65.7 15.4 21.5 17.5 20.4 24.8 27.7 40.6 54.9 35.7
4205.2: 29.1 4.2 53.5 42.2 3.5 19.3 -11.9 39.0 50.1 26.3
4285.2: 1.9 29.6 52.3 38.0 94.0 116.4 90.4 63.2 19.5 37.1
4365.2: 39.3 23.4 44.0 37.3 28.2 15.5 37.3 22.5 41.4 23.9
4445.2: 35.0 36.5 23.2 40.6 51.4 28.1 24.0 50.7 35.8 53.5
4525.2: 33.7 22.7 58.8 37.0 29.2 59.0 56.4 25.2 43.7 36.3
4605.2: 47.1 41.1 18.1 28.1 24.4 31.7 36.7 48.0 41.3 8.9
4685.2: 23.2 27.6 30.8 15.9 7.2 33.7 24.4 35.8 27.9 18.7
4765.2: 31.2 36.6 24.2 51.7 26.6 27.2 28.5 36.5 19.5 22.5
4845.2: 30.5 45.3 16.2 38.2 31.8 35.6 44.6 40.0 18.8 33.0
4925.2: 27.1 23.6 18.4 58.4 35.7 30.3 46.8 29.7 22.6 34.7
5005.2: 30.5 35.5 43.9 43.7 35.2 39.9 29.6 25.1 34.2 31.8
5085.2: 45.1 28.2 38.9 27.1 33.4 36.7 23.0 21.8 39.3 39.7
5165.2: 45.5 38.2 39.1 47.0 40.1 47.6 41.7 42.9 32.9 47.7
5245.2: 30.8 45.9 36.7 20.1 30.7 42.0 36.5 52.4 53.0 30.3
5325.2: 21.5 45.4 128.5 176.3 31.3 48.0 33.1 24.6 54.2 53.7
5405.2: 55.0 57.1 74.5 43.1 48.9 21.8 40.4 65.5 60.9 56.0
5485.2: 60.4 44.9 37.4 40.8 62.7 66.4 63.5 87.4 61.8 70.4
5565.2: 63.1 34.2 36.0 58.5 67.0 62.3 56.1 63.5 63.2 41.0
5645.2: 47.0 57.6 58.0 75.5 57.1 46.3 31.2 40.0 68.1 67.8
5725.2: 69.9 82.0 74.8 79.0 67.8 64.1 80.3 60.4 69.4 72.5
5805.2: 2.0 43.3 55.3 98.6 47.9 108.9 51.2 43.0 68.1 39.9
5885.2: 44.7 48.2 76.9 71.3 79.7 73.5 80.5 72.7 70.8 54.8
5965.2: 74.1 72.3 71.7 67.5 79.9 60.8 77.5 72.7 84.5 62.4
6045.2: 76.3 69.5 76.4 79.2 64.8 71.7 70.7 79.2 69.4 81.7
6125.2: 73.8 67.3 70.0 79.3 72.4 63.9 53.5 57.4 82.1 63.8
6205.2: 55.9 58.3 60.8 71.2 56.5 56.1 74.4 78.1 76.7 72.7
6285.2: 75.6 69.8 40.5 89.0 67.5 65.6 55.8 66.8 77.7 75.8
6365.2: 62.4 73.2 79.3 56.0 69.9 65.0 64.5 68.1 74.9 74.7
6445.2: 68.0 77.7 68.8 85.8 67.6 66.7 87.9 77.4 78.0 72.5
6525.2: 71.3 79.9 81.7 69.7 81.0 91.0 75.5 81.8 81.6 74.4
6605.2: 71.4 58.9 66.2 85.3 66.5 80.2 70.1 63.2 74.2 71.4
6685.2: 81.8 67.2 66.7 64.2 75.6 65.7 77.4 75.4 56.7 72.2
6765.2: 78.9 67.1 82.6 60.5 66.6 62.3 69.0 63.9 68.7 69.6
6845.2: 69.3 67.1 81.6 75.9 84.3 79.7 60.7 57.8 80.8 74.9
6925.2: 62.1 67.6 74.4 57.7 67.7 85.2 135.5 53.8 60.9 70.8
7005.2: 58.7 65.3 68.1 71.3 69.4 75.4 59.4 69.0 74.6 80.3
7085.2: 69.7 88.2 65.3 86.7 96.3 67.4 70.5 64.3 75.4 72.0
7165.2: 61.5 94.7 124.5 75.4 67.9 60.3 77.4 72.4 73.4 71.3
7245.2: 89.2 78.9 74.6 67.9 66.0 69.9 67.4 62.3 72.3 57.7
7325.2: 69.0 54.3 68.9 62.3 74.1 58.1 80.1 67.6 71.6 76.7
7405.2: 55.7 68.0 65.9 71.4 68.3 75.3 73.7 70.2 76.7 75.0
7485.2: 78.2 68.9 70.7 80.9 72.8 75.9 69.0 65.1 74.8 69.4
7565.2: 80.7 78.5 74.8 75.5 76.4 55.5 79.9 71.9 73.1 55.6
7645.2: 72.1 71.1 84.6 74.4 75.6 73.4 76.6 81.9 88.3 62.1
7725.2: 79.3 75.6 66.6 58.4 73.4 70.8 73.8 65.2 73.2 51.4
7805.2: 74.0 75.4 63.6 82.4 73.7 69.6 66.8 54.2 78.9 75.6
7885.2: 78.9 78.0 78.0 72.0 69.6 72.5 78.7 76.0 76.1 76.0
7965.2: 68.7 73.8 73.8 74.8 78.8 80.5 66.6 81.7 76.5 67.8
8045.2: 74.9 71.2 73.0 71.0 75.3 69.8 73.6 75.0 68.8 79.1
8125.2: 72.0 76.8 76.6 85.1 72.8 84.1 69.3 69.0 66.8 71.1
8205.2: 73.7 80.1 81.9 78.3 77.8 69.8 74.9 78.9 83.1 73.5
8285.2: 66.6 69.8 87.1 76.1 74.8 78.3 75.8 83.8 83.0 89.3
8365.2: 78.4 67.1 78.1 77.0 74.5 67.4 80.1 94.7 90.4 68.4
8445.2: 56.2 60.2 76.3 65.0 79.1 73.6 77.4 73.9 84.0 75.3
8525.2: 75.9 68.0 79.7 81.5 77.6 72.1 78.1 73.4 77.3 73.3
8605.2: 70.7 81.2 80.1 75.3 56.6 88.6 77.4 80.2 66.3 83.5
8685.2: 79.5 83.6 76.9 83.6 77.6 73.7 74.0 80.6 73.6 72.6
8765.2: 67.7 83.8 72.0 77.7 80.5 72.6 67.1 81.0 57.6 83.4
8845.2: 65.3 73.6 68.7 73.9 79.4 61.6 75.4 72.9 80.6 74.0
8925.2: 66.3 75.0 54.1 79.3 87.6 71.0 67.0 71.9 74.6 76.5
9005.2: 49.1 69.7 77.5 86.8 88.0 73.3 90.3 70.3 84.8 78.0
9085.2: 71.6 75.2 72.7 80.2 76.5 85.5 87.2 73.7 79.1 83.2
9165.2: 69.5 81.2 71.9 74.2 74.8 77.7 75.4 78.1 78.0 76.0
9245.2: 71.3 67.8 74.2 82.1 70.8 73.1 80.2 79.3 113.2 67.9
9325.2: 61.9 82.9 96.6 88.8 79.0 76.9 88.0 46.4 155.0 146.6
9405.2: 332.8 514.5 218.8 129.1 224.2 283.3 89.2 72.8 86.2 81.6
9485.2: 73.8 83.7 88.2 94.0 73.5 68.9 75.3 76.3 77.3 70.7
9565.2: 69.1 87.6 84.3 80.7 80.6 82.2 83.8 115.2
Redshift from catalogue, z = 0.434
